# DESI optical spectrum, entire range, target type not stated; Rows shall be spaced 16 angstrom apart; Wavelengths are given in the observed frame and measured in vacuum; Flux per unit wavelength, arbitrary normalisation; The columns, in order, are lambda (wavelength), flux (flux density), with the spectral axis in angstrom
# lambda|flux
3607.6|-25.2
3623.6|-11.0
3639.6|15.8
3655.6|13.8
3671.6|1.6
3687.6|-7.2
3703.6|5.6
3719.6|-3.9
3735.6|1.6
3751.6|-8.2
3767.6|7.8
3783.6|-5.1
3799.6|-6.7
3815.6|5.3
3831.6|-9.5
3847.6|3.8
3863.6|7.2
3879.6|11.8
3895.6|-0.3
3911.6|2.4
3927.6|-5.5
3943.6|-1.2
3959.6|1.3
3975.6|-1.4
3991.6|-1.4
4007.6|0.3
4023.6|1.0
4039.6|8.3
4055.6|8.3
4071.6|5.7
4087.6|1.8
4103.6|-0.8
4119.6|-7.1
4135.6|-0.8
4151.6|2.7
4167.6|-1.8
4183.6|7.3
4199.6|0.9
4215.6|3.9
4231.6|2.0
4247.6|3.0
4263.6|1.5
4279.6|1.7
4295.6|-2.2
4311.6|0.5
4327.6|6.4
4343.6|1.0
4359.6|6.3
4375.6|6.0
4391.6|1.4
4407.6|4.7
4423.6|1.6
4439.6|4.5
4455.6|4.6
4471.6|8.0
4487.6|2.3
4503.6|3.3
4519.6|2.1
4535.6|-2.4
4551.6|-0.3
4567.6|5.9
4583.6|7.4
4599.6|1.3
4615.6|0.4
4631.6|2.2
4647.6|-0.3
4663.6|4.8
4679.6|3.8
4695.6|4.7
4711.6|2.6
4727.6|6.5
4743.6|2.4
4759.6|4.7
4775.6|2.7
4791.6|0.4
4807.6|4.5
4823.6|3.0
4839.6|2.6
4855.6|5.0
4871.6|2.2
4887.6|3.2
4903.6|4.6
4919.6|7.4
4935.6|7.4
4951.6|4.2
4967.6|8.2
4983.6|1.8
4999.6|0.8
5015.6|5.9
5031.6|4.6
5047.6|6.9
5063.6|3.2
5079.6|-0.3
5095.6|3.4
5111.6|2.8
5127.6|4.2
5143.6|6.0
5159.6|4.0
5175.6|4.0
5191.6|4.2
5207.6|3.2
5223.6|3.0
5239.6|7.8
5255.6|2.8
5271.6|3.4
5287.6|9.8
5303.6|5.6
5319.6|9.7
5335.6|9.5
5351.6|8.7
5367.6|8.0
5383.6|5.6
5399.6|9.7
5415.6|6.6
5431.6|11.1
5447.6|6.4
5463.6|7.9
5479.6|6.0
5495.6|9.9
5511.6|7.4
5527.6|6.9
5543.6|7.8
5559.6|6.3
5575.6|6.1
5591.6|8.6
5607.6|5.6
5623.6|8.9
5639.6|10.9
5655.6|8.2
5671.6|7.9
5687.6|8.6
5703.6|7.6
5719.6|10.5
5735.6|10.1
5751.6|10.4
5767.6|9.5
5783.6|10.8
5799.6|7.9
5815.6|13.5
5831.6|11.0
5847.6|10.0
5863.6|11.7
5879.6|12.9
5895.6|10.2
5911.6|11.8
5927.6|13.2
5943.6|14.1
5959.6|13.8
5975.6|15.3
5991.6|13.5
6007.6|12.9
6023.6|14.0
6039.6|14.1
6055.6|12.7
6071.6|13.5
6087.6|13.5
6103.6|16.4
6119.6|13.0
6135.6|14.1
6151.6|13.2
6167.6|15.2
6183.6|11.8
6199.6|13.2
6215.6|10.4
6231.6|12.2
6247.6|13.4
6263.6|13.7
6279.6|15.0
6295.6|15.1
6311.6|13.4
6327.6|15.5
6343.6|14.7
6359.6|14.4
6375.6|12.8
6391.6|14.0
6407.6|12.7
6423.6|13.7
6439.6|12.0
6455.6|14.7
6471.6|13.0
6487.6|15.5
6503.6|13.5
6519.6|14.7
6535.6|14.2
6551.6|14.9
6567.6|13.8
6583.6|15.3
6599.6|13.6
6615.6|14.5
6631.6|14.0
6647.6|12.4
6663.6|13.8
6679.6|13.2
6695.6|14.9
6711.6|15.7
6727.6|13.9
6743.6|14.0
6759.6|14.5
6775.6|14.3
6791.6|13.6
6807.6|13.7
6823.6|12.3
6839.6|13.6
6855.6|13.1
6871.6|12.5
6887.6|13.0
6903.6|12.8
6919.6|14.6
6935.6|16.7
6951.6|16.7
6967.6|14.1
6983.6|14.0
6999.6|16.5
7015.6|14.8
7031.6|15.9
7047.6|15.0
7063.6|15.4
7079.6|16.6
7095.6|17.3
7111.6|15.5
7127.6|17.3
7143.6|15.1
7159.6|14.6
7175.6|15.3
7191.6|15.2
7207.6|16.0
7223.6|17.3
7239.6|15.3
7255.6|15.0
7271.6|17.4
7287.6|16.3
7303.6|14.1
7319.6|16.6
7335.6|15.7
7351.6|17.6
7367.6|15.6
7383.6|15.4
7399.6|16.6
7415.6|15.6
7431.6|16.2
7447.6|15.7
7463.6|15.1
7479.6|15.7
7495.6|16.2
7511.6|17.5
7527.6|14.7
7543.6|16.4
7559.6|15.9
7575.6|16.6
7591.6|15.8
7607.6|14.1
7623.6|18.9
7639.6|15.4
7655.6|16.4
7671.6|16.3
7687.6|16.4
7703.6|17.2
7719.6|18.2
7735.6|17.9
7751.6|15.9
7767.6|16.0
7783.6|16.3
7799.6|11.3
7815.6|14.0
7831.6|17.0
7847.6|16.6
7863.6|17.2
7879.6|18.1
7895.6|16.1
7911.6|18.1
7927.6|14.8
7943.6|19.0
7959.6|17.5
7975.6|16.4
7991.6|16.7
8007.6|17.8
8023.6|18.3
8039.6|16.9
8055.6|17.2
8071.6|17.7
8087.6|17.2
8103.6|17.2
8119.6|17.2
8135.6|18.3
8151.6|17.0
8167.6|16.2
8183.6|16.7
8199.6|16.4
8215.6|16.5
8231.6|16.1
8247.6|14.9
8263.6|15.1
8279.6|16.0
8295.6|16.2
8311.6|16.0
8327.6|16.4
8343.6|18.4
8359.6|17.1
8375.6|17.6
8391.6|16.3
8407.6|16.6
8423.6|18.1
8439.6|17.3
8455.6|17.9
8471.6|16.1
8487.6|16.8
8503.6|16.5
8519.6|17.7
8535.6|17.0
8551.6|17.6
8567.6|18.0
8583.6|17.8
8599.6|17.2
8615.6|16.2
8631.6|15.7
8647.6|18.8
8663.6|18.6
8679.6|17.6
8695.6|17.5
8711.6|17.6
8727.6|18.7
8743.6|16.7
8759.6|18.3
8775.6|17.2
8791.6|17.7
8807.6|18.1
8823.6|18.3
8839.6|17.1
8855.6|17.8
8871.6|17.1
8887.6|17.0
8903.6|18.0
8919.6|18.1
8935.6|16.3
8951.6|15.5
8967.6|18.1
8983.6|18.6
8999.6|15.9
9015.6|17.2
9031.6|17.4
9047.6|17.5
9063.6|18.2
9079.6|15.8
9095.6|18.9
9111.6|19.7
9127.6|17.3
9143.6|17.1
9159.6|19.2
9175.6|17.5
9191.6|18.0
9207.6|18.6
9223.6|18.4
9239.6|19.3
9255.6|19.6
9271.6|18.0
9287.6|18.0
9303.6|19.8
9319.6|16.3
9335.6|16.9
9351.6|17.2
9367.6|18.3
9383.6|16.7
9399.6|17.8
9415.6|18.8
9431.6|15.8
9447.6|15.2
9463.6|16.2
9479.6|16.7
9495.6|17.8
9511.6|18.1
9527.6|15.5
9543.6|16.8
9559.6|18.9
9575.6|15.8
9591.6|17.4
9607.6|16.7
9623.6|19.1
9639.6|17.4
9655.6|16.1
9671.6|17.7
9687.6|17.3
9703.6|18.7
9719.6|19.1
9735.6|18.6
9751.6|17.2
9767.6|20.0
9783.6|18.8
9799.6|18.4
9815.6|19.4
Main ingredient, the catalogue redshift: 0.32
